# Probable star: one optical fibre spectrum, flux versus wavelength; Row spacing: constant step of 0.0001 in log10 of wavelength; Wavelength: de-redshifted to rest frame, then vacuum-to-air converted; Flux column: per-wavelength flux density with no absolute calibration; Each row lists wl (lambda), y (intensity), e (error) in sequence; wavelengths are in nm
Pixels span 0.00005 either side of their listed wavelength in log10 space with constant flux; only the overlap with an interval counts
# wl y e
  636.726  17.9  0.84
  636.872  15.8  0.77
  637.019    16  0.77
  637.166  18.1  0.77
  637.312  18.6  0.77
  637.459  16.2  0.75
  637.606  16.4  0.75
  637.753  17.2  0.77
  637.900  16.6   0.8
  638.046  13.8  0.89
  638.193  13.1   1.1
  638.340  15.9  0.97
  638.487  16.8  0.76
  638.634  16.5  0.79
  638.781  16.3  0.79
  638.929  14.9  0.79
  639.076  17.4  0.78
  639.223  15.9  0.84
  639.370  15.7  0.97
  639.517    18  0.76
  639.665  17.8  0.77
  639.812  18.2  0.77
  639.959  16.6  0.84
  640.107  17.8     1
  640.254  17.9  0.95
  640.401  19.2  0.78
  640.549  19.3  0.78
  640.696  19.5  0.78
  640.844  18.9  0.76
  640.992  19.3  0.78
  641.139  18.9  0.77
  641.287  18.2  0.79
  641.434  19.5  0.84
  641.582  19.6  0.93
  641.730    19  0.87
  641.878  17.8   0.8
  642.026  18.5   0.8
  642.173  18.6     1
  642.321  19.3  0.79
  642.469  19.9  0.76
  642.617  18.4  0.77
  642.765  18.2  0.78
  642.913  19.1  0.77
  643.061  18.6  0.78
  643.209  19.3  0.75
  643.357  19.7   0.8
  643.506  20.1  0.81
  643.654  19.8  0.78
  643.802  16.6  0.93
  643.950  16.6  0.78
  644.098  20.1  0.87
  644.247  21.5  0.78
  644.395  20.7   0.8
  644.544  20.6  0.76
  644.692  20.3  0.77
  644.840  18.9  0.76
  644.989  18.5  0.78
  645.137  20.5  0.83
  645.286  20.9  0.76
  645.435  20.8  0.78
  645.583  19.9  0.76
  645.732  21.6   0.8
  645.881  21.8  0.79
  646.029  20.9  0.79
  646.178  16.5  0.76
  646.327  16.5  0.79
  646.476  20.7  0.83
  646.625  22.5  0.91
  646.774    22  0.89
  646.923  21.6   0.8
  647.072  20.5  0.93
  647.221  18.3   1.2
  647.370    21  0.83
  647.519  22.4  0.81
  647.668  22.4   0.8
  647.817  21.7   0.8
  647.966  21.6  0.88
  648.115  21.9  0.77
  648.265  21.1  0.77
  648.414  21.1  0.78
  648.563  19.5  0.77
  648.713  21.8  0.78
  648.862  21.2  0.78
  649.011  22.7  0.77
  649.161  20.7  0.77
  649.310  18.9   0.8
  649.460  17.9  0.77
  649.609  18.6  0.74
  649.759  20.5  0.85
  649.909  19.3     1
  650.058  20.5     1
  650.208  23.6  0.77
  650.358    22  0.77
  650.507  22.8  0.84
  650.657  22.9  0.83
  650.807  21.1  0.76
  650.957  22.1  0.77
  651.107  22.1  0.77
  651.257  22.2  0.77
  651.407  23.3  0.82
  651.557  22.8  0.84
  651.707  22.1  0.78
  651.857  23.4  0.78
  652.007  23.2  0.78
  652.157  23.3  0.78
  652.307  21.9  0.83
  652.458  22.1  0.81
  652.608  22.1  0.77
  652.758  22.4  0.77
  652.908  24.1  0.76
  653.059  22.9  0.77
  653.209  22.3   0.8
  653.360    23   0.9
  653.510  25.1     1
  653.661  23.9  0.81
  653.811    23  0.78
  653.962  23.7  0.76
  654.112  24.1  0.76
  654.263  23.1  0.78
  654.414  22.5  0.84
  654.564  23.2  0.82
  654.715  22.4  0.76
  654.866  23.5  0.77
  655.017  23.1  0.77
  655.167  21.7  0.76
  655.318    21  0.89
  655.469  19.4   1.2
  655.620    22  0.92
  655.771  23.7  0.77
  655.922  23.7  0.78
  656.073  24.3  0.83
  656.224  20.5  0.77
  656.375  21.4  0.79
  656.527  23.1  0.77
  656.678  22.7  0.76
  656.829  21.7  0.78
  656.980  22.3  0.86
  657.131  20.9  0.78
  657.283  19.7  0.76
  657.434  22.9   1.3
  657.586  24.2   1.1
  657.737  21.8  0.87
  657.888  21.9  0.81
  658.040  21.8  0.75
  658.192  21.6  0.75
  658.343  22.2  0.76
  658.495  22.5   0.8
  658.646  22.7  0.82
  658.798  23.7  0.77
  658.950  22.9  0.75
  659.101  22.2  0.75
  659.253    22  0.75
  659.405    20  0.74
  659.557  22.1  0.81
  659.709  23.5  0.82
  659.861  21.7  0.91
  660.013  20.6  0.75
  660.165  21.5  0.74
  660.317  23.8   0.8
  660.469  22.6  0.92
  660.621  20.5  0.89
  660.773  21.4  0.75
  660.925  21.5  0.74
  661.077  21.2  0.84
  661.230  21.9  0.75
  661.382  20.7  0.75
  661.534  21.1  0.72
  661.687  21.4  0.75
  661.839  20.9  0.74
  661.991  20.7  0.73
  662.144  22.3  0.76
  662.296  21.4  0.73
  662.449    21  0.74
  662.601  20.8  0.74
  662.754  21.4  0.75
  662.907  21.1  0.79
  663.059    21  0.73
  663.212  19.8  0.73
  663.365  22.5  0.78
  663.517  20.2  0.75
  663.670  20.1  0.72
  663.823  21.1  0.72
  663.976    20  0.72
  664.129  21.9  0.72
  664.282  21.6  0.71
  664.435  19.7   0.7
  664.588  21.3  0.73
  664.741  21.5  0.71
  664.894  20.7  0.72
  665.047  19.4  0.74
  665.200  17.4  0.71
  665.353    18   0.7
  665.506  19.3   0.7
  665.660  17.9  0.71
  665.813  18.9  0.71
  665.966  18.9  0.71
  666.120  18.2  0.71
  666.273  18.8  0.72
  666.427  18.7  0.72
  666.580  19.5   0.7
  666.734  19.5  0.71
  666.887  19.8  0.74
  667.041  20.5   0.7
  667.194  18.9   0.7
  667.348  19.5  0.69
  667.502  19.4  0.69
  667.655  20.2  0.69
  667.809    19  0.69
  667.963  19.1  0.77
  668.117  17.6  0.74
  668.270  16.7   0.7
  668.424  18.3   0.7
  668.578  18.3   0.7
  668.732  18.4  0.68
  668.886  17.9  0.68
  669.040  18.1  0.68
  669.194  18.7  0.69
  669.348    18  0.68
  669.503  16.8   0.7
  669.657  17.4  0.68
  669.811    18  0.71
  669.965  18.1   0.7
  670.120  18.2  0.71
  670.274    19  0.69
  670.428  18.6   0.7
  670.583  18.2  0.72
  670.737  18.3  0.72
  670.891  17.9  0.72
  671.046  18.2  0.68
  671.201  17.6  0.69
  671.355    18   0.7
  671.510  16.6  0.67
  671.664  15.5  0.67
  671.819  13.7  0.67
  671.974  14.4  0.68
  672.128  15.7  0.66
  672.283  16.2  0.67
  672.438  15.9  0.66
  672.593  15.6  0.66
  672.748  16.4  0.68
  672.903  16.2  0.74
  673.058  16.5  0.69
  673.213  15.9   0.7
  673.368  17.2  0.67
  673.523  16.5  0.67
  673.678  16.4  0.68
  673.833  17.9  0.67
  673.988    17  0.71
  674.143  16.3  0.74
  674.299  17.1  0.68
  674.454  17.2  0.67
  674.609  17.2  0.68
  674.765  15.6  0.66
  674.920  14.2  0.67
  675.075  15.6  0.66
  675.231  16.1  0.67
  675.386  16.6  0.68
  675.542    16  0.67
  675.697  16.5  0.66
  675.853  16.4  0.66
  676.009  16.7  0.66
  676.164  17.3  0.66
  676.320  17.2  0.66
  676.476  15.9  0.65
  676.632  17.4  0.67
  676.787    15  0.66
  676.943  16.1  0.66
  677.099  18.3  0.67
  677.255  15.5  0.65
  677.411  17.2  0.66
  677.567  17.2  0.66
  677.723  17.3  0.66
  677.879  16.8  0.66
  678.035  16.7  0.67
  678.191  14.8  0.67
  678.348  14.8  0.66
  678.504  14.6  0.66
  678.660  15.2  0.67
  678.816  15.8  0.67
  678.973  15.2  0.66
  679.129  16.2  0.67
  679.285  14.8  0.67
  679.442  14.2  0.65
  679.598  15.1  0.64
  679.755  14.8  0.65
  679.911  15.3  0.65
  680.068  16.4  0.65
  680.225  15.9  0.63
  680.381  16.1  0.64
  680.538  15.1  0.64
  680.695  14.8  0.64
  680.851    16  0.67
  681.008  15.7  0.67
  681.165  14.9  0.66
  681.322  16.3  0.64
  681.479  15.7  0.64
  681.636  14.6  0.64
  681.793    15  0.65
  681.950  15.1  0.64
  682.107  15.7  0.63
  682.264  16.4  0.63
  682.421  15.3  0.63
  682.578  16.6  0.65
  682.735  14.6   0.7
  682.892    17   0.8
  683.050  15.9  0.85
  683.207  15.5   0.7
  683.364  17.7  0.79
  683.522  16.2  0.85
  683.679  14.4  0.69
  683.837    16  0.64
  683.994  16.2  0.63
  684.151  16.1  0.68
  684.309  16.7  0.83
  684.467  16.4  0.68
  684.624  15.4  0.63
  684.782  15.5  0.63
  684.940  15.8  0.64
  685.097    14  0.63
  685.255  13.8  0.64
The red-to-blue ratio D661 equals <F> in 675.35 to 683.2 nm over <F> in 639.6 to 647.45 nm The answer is 0.8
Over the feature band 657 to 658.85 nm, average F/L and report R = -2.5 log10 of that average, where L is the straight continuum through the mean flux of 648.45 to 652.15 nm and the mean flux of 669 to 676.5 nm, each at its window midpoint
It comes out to -0.12 mag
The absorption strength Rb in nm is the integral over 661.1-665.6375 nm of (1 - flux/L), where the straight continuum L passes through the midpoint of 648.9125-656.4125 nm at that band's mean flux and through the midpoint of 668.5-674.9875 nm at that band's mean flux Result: -0.32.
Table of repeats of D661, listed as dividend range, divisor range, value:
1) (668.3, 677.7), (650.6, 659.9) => 0.75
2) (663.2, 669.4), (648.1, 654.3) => 0.88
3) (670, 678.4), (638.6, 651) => 0.85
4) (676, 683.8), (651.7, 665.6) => 0.72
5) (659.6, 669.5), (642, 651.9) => 0.98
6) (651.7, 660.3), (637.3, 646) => 1.22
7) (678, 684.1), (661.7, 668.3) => 0.78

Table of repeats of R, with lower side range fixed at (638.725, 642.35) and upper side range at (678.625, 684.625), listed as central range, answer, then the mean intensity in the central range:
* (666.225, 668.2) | -0.17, 19.3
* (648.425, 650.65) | -0.18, 20.8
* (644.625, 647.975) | -0.16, 20.5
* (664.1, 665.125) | -0.24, 20.8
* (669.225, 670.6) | -0.11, 18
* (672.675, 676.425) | -0.03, 16.5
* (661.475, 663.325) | -0.25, 21.1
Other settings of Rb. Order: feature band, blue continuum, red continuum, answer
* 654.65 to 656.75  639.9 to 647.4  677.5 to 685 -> -0.47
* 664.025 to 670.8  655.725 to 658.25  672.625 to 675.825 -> -0.07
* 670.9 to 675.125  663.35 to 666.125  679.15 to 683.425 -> 0.33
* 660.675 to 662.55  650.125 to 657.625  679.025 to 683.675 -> -0.06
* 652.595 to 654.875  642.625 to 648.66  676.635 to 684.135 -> -0.49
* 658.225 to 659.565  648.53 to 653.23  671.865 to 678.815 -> -0.15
